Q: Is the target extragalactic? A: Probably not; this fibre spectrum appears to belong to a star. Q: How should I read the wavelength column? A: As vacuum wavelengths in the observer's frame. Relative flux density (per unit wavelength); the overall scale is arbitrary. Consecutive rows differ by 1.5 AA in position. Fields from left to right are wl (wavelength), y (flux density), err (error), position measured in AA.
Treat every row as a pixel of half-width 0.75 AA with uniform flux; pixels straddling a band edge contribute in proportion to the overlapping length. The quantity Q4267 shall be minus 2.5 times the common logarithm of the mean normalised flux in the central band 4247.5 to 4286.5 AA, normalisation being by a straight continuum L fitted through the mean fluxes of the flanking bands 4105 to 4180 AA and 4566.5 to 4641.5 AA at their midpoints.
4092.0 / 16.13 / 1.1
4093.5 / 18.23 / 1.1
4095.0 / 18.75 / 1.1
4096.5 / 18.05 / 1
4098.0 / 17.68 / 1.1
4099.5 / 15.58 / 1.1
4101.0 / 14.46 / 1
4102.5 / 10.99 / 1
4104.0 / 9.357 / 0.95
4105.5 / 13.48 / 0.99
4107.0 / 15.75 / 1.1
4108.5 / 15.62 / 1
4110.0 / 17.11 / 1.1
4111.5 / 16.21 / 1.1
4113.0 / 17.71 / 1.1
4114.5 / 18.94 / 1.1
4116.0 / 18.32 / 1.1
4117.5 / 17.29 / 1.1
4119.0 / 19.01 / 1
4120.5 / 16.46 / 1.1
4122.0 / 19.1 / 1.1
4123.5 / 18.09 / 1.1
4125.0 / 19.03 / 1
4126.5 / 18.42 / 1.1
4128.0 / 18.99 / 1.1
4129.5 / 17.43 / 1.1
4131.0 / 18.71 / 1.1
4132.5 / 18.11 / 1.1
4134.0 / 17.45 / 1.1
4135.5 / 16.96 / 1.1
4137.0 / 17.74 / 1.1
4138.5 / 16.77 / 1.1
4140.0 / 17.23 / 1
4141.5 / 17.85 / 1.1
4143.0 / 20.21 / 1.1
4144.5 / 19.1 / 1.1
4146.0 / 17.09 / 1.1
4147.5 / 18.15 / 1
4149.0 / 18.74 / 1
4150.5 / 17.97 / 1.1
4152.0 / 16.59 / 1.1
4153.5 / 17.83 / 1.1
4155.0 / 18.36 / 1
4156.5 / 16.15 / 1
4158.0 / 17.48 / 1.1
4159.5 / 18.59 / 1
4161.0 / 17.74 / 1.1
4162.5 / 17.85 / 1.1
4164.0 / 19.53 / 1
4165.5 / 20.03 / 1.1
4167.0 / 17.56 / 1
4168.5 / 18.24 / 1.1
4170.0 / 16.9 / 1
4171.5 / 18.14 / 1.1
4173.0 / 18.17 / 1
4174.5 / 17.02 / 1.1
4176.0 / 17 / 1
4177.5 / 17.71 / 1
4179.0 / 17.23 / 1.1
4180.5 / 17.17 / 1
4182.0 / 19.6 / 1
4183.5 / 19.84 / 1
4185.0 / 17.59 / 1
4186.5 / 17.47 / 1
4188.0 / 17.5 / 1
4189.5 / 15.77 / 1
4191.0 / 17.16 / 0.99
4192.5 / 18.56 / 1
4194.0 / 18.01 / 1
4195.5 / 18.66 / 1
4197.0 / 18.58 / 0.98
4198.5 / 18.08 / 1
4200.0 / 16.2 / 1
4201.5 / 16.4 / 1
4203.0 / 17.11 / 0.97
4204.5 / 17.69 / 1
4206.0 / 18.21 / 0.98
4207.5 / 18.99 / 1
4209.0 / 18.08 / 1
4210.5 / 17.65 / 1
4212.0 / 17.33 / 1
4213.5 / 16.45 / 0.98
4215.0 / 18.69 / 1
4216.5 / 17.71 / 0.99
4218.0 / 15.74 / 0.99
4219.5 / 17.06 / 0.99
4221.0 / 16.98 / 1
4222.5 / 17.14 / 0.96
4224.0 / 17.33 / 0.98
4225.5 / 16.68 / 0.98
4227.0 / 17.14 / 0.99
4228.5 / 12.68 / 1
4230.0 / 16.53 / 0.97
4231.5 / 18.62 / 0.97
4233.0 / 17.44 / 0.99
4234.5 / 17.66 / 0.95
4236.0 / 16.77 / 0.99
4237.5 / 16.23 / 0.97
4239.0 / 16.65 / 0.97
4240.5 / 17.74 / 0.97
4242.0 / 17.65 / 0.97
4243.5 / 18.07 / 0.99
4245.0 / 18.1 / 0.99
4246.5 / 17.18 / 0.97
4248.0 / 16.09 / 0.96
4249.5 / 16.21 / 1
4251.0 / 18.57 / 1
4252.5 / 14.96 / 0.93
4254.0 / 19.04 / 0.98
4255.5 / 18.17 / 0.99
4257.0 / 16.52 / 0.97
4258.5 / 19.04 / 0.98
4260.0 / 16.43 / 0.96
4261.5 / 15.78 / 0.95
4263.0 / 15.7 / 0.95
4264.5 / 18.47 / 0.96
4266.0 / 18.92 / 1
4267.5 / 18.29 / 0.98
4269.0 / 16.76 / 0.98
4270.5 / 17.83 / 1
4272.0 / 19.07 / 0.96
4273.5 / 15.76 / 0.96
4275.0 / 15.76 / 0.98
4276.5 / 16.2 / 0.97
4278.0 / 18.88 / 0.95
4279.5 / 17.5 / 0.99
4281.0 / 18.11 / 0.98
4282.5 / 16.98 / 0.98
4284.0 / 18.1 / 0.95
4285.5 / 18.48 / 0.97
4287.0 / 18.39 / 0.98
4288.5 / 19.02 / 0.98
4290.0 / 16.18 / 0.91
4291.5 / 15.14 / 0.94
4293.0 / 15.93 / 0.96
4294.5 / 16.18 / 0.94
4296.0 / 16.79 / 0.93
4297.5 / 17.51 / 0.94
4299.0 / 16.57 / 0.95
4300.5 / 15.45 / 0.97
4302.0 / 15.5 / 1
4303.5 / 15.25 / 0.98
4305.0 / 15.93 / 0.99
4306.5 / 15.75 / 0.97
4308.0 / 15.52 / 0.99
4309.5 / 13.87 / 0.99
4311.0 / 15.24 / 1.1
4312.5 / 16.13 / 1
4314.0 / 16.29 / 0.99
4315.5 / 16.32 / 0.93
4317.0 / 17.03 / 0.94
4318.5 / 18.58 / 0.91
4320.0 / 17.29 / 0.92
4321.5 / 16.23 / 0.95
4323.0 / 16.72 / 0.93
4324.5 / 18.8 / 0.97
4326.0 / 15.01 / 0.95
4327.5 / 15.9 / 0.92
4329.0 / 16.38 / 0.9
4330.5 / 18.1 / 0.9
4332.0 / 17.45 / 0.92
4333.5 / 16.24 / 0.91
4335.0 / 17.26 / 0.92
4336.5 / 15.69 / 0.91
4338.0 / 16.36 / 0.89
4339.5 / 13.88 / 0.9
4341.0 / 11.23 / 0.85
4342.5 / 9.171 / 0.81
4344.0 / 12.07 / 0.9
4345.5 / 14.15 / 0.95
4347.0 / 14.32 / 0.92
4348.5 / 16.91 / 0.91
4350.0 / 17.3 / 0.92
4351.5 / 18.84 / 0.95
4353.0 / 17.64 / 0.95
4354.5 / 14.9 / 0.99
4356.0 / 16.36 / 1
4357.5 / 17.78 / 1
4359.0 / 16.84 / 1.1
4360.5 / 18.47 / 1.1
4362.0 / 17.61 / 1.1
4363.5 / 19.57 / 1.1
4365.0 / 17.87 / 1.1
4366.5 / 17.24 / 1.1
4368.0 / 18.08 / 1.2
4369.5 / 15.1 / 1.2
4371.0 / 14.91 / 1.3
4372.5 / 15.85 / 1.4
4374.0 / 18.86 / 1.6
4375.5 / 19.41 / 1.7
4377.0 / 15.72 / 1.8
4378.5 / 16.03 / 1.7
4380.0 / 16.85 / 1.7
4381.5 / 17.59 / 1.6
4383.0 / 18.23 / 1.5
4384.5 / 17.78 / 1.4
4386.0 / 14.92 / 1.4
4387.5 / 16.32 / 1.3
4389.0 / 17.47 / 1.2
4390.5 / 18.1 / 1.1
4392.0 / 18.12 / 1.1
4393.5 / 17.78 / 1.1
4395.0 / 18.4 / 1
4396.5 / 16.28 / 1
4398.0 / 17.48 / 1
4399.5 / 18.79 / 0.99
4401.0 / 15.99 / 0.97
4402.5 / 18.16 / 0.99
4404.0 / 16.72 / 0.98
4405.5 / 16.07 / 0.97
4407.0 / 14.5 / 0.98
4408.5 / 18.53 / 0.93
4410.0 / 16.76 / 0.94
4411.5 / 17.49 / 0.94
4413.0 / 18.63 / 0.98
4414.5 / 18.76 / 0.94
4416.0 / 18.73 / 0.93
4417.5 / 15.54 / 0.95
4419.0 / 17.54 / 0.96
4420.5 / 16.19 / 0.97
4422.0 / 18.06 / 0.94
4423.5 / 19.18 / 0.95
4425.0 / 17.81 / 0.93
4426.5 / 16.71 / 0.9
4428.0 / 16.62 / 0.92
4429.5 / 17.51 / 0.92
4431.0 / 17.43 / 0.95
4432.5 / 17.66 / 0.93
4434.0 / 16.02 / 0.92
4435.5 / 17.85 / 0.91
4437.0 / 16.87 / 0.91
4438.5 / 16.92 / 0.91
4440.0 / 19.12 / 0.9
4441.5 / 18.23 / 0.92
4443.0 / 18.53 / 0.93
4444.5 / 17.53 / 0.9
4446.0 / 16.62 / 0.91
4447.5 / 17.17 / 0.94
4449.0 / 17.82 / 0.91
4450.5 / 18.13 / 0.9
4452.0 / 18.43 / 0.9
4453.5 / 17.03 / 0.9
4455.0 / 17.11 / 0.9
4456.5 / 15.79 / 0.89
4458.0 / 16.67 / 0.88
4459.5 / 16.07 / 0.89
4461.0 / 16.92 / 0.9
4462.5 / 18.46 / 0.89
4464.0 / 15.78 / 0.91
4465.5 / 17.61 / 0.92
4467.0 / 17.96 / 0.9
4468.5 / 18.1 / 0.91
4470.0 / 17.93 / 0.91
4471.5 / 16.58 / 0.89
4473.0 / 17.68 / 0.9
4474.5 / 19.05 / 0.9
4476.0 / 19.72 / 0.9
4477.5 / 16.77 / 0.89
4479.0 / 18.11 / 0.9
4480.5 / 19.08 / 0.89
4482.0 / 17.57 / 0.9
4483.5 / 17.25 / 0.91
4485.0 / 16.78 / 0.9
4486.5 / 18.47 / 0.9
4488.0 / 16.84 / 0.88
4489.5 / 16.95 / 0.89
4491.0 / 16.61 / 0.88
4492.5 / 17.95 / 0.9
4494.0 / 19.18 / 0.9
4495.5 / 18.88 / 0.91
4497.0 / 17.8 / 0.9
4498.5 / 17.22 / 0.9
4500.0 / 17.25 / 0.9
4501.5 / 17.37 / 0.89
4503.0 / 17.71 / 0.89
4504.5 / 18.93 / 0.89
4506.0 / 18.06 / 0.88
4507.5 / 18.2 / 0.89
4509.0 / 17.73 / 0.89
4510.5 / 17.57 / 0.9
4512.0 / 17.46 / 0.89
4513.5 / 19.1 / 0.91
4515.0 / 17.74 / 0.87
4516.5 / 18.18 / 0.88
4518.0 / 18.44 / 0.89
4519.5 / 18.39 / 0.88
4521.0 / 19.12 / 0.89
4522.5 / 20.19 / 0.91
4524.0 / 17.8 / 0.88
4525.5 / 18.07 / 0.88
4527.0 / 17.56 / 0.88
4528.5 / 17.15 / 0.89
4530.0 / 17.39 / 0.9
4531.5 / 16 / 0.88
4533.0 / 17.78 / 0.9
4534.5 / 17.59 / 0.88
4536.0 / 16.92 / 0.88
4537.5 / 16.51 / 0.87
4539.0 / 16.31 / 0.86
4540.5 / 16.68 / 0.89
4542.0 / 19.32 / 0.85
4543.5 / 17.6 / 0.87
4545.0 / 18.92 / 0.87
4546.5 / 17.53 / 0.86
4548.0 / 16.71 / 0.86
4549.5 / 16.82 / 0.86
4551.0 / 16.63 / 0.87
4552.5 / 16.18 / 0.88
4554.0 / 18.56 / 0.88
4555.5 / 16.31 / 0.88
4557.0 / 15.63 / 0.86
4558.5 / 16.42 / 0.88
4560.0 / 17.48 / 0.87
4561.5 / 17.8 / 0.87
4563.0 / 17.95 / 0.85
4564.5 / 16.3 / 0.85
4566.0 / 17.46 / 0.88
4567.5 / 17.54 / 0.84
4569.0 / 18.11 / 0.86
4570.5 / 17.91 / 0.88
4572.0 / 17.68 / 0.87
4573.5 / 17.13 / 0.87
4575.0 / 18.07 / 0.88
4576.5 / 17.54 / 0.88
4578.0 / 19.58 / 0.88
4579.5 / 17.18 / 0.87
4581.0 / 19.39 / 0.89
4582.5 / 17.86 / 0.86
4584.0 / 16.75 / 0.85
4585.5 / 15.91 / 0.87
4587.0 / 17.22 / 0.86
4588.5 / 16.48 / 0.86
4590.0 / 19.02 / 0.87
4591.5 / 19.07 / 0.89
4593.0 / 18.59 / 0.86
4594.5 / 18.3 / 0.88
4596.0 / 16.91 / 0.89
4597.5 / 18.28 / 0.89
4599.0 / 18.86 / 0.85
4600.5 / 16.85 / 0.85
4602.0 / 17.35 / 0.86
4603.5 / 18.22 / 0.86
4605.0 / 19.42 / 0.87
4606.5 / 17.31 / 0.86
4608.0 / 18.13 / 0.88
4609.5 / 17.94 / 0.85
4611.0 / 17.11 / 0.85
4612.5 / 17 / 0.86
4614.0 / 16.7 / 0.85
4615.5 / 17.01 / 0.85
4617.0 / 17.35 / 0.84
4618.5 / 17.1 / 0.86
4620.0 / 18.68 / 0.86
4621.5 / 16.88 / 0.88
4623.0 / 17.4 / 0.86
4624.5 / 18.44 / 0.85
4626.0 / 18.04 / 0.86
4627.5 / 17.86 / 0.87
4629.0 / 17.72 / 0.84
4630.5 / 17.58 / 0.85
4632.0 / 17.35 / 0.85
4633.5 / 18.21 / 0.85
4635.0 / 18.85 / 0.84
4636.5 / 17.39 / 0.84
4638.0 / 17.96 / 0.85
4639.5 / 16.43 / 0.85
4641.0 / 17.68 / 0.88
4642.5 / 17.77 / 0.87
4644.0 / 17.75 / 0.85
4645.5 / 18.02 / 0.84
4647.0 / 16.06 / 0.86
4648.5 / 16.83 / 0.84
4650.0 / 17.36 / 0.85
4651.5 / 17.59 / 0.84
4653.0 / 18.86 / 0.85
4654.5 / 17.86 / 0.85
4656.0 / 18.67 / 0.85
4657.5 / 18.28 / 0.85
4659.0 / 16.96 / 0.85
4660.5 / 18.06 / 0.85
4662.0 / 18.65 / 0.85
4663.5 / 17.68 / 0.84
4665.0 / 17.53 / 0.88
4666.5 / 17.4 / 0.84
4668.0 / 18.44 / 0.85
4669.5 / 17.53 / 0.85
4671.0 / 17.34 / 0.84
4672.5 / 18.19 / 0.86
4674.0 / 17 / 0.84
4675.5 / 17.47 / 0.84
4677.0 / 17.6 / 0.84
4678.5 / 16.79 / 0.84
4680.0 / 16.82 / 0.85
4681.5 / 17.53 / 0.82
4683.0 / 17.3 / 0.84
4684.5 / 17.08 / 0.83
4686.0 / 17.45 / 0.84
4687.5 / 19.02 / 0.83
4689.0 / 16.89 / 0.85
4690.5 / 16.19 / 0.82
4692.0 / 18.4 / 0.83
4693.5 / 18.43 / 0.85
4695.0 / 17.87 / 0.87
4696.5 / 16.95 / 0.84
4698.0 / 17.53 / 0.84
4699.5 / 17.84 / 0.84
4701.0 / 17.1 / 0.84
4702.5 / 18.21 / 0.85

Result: 0.02 mag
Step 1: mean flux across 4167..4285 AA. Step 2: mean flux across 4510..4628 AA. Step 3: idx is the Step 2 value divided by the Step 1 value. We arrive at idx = 1.01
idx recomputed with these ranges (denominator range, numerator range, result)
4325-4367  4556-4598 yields 1.09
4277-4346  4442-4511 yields 1.09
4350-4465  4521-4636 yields 1.02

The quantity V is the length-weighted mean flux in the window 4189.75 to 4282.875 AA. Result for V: 17.3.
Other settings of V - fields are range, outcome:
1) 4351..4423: 17.3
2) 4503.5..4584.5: 17.7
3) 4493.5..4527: 18.2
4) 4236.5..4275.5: 17.3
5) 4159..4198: 18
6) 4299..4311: 15.4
